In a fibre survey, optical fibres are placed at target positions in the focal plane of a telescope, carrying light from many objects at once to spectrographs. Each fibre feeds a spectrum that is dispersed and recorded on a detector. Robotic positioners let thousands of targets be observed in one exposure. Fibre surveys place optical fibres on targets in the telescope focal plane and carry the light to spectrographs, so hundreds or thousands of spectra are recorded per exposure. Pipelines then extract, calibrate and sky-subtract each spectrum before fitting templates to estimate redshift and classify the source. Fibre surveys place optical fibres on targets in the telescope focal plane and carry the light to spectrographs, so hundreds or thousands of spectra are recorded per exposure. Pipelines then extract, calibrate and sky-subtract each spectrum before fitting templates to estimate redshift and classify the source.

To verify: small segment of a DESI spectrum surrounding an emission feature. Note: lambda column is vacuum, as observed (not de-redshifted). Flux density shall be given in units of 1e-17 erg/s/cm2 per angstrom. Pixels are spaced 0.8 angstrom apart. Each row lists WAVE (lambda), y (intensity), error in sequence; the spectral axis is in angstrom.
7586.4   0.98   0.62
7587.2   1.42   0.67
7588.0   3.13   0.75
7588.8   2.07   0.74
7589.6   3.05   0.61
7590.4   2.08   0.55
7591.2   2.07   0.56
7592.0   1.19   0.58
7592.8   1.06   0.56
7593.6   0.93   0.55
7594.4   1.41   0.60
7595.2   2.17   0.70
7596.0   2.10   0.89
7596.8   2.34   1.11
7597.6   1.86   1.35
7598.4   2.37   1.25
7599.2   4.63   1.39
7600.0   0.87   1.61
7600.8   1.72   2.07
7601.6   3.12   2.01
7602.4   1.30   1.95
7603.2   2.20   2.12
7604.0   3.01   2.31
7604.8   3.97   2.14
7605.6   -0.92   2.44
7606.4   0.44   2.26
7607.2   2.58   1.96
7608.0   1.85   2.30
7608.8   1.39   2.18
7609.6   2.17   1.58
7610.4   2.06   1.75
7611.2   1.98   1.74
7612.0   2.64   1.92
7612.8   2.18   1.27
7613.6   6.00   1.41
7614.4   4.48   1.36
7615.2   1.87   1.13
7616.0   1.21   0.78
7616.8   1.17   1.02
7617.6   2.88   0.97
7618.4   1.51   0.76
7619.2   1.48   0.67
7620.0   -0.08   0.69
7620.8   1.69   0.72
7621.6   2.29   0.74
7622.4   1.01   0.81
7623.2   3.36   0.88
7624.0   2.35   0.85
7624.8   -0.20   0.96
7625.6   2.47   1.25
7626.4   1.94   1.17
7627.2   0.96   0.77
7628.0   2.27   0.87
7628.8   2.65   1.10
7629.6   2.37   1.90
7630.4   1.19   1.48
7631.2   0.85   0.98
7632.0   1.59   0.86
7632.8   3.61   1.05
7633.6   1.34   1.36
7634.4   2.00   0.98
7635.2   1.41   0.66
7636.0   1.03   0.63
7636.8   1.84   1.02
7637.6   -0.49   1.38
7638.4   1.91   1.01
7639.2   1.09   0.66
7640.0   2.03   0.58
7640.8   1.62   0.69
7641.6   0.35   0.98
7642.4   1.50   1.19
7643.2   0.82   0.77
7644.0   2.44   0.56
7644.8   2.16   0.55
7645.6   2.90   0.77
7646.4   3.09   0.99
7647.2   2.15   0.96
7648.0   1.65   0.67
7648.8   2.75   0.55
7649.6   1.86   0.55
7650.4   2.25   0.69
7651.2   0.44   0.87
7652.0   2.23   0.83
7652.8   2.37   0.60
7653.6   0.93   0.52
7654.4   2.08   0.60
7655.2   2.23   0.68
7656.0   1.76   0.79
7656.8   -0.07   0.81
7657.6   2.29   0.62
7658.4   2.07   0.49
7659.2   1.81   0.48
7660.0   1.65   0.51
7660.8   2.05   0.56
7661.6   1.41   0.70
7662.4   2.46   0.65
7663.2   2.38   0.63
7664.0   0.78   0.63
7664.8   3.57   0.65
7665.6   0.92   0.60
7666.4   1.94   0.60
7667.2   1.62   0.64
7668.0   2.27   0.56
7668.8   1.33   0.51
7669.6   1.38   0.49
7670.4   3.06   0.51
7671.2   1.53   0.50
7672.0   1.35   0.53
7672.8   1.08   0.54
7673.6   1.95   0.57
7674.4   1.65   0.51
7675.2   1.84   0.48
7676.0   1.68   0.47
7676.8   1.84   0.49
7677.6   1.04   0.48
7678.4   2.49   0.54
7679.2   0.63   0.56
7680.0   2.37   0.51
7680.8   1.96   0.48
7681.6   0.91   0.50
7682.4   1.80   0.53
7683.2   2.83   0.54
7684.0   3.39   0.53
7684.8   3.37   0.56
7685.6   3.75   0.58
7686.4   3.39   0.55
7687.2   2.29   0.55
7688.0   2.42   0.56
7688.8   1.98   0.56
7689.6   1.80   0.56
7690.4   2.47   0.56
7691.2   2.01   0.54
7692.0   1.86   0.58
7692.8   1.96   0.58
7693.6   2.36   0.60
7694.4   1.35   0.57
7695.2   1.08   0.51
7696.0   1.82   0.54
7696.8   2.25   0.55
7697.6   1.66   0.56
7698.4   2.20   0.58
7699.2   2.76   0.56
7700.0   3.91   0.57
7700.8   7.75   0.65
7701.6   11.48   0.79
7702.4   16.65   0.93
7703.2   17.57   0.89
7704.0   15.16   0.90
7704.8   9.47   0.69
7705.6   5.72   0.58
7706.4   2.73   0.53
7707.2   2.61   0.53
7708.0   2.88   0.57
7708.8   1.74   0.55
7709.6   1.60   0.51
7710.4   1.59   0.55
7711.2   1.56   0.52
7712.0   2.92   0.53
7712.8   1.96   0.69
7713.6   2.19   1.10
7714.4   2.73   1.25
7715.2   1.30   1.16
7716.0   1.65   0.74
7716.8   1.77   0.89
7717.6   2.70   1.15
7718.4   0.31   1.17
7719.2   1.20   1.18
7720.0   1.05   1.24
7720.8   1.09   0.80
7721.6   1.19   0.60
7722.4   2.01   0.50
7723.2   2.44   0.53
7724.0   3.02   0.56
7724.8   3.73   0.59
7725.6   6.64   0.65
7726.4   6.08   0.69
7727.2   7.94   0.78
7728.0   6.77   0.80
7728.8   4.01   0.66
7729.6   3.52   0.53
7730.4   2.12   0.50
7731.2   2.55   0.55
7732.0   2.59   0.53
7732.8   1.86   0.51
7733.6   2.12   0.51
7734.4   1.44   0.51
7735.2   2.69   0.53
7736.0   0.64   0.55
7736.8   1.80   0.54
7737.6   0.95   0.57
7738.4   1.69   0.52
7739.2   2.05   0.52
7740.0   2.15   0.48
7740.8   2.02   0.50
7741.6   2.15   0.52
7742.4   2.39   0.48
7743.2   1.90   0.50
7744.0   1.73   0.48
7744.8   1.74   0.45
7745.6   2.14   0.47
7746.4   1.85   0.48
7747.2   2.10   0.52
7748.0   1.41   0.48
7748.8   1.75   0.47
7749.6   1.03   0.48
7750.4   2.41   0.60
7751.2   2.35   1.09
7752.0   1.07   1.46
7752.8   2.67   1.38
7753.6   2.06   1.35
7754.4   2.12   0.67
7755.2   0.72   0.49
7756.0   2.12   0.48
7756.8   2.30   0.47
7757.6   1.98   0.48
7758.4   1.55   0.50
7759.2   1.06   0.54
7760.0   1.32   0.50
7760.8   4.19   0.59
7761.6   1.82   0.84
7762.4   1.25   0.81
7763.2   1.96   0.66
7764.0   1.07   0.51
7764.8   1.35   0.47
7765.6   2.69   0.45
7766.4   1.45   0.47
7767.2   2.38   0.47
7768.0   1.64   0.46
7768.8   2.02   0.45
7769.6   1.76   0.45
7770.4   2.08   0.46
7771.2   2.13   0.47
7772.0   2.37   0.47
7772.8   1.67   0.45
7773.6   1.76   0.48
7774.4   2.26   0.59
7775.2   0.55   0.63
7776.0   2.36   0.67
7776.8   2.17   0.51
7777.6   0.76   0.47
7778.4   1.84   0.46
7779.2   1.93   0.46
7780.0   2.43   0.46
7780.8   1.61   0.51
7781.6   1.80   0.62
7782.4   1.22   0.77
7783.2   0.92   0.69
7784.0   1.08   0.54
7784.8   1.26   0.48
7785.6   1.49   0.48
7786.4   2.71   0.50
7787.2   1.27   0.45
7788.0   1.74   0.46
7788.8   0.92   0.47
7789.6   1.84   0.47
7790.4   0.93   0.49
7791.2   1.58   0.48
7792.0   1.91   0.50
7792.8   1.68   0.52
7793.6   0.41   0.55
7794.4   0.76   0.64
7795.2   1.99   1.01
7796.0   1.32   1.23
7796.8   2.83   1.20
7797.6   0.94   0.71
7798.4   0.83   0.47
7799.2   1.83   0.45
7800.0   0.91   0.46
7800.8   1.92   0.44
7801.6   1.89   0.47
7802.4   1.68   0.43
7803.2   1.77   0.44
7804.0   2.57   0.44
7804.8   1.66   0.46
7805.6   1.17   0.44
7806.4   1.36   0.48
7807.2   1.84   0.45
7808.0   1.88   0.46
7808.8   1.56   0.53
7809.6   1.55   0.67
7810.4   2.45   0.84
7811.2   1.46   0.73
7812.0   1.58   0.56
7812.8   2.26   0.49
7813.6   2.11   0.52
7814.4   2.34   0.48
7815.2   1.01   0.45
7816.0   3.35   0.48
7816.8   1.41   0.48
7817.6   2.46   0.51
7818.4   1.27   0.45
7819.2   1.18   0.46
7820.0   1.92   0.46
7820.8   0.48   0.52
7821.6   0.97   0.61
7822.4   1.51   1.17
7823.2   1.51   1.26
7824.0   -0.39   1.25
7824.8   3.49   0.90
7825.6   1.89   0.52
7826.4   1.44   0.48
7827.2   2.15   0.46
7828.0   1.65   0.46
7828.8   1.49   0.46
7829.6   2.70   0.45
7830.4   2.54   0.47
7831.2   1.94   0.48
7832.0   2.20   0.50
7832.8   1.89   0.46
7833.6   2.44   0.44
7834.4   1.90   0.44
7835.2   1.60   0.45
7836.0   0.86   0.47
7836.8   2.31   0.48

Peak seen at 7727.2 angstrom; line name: [N II] 6583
